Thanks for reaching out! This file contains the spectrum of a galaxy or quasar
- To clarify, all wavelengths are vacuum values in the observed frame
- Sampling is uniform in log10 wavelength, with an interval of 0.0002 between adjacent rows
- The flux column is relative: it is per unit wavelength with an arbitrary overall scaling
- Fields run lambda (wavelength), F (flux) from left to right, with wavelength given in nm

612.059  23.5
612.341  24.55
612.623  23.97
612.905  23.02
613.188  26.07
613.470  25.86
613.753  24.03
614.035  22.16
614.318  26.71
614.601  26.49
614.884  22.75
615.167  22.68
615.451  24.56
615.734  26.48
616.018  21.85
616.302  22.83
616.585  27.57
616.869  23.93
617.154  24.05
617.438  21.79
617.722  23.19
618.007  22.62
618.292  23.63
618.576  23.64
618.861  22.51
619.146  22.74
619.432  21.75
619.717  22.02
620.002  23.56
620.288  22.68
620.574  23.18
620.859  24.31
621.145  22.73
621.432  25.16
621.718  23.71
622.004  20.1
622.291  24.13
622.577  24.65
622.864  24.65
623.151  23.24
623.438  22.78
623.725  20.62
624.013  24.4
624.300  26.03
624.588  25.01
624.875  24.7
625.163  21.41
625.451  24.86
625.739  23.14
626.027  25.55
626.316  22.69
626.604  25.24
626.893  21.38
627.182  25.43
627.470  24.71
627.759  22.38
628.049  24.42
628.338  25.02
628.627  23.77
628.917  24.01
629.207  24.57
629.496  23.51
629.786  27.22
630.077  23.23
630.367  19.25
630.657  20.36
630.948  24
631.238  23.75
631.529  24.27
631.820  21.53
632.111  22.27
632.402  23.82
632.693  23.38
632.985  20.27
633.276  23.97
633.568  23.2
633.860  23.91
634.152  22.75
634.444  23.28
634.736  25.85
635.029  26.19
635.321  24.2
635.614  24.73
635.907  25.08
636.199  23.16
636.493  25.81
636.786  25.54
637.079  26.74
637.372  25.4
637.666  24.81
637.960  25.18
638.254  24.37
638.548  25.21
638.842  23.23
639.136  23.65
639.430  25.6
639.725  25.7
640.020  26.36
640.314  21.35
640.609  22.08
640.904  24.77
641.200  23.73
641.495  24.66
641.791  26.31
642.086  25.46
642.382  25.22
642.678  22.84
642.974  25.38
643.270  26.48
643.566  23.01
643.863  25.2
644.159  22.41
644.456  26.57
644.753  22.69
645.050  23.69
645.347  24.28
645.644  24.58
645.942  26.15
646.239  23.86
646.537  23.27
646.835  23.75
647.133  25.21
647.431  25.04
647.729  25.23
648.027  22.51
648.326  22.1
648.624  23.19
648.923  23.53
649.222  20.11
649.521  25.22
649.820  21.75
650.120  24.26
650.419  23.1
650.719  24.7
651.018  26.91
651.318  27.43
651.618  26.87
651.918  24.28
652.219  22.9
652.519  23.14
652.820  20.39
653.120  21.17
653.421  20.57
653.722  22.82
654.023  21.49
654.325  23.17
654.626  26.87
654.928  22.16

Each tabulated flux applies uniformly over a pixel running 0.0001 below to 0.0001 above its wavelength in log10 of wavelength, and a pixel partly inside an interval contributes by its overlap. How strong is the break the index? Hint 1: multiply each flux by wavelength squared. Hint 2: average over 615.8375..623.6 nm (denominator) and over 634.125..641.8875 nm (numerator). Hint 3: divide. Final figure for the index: 1.12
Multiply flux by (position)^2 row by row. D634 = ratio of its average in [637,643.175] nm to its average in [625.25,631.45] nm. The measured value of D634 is 1.08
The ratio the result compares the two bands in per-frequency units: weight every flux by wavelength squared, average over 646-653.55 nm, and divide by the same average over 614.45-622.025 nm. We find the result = 1.11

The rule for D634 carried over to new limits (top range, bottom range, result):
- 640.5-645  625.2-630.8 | 1.08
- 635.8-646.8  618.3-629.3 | 1.10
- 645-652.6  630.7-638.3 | 1.05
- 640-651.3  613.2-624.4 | 1.11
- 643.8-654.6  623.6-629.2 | 1.06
